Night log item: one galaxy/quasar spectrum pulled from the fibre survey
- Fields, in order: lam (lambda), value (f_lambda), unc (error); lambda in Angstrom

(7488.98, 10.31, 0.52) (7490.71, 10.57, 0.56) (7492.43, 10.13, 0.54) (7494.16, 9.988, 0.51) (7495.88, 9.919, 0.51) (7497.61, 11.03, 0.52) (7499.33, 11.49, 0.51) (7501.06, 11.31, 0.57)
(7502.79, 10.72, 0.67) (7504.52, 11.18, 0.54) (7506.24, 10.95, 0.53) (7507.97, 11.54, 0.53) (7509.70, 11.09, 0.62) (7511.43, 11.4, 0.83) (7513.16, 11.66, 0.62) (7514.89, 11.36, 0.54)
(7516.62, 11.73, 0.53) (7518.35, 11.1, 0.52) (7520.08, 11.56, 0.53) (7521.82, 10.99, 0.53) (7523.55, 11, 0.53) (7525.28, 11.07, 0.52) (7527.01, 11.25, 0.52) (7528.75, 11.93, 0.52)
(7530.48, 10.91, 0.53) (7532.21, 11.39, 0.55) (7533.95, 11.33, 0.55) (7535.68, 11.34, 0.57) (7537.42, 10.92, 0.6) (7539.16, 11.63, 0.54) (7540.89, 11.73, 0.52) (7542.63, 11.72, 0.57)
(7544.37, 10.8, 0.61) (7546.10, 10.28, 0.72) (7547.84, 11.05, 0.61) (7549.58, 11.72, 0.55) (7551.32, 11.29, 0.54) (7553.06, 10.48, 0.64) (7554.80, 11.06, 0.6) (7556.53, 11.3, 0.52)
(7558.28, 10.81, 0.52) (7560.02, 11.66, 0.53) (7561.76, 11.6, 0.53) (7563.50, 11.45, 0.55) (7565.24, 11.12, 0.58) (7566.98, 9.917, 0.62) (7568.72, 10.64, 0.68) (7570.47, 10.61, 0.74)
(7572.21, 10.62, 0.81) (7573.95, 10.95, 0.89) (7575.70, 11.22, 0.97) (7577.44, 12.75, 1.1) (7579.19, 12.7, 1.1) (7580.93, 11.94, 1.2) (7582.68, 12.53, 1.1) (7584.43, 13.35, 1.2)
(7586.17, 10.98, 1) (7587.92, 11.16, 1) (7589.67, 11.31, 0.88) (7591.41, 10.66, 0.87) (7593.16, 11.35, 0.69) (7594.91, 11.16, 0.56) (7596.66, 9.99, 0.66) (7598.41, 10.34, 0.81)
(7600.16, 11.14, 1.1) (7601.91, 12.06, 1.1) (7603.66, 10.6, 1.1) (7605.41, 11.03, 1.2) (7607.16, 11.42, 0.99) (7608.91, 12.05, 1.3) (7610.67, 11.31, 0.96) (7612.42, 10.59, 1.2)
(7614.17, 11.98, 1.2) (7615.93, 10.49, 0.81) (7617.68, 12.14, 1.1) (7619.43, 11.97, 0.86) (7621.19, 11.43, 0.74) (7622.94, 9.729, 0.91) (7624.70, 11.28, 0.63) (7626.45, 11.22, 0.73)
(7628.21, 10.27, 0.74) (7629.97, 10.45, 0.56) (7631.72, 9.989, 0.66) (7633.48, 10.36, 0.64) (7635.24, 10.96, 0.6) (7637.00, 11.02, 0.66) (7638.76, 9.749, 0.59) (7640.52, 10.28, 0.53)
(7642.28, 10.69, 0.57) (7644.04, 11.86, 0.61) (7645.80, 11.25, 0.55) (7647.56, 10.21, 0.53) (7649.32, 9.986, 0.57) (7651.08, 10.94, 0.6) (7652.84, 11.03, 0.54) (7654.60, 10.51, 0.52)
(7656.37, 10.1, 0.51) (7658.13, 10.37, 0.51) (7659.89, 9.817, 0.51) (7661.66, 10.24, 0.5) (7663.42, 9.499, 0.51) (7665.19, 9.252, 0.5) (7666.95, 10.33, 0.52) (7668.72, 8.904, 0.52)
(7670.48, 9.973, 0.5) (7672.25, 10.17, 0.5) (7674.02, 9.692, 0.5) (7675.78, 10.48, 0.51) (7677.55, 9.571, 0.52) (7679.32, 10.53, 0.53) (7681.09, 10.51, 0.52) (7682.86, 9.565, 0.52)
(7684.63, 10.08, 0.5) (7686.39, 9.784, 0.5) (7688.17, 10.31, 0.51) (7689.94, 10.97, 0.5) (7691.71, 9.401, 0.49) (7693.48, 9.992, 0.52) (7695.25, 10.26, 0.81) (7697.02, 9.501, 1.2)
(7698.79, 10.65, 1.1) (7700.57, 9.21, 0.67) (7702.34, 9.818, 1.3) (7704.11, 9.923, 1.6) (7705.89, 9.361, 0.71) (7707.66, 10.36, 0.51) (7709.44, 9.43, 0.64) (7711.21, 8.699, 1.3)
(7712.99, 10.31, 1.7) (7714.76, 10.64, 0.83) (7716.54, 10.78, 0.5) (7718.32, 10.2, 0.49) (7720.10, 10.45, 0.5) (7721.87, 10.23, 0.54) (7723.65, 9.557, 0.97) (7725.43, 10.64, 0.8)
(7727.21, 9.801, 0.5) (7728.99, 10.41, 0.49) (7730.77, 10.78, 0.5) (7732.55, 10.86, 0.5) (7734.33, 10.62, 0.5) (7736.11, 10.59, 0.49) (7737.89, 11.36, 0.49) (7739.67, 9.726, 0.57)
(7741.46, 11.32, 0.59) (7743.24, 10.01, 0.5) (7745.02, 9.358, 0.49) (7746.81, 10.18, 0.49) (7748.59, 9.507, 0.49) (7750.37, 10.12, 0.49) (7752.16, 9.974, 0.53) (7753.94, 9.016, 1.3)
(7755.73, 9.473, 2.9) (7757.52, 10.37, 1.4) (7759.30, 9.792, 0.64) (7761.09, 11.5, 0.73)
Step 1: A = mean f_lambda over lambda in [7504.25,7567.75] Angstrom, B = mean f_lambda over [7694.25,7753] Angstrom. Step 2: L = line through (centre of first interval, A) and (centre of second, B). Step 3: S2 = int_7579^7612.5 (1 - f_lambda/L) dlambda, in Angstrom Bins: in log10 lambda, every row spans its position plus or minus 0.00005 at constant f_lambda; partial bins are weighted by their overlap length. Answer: -1.5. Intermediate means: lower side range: 11.2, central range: 11.4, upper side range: 10.1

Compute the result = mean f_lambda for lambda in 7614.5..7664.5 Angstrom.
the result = 10.6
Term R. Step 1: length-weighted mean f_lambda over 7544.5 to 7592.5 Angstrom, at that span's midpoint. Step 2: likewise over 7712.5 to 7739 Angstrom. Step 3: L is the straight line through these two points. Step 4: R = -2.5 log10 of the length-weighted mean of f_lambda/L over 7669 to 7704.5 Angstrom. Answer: 0.07 mag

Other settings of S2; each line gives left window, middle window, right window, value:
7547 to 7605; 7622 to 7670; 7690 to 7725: 0.9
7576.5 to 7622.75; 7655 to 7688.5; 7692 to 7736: 2.0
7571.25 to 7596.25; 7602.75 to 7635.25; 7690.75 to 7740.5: 0.5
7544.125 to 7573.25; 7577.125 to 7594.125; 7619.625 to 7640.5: -1.6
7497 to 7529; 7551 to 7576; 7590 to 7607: 0.3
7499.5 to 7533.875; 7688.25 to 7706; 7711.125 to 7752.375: 0.8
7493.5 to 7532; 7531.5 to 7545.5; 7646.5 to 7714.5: -0.5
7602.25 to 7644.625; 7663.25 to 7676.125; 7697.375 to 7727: 0.8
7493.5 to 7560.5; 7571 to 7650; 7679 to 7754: -3.0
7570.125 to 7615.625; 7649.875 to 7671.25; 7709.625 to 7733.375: 1.4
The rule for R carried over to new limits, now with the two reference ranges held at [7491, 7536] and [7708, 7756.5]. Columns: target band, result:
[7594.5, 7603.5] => -0.02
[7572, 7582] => -0.09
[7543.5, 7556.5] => 0.00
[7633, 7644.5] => -0.01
